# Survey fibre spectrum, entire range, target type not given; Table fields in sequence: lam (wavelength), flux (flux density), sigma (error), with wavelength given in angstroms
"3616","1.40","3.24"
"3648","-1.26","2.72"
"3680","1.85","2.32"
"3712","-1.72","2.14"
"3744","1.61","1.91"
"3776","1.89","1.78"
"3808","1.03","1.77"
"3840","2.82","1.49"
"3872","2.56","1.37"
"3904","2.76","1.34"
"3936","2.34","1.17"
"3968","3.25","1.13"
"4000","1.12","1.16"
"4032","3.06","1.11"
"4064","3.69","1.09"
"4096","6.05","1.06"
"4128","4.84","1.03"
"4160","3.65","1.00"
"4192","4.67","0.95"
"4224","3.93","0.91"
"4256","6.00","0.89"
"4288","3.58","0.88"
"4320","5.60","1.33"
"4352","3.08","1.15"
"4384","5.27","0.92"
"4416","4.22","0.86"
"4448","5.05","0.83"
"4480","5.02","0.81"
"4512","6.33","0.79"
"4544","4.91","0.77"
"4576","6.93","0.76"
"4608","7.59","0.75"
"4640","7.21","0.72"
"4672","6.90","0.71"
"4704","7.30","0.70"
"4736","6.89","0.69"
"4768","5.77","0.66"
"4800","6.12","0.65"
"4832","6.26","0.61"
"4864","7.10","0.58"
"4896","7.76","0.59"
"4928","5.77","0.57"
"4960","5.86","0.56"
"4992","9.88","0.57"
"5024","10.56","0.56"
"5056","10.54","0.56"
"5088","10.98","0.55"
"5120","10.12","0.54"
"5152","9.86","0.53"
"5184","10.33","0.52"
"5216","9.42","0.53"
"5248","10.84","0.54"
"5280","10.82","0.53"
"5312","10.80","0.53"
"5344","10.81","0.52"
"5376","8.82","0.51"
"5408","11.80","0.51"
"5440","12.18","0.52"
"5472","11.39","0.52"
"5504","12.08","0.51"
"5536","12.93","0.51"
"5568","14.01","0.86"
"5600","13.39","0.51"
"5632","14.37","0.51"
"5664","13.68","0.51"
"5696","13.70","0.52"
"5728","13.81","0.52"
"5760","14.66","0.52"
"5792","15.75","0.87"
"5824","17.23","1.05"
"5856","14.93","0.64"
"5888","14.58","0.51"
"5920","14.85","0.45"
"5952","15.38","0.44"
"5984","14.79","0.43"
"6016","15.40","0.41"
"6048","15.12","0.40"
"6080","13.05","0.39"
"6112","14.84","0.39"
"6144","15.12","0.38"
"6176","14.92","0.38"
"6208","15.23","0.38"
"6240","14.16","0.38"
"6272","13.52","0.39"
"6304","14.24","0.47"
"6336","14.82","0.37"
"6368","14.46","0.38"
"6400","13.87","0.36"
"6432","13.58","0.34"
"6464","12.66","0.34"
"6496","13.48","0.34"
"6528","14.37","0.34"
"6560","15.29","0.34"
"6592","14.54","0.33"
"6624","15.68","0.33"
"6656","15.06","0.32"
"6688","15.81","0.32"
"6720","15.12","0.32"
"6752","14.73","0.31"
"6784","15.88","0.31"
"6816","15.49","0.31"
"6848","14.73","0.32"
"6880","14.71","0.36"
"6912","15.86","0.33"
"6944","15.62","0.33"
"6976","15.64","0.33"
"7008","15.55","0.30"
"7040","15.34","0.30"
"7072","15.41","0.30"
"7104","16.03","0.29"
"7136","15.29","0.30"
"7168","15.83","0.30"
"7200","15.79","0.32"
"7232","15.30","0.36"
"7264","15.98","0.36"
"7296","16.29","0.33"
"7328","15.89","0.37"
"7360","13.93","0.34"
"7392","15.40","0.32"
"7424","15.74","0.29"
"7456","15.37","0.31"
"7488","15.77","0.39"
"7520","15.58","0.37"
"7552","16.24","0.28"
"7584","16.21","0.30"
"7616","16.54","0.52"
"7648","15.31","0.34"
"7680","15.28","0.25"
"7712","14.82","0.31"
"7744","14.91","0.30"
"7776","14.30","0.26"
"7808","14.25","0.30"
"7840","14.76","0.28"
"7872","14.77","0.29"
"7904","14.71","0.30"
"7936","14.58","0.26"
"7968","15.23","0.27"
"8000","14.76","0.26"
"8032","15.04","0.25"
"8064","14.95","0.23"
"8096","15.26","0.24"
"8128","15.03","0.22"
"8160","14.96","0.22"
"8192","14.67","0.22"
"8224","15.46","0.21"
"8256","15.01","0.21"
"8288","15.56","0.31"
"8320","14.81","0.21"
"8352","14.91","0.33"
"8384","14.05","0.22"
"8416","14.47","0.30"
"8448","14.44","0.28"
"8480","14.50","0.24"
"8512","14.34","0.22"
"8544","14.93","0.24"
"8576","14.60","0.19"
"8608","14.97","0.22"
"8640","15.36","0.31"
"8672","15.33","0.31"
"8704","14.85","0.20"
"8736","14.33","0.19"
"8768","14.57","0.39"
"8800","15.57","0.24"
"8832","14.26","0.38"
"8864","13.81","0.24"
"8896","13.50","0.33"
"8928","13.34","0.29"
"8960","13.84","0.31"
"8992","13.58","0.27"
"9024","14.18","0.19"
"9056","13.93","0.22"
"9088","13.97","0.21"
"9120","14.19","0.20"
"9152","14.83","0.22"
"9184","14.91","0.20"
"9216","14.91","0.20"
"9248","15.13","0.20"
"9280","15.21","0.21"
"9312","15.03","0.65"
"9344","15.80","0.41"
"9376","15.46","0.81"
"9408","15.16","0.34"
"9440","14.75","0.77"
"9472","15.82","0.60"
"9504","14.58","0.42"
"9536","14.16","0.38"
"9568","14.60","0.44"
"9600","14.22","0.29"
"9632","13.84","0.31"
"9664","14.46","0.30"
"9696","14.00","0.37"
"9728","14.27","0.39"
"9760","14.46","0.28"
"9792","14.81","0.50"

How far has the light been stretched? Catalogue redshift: 0.249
